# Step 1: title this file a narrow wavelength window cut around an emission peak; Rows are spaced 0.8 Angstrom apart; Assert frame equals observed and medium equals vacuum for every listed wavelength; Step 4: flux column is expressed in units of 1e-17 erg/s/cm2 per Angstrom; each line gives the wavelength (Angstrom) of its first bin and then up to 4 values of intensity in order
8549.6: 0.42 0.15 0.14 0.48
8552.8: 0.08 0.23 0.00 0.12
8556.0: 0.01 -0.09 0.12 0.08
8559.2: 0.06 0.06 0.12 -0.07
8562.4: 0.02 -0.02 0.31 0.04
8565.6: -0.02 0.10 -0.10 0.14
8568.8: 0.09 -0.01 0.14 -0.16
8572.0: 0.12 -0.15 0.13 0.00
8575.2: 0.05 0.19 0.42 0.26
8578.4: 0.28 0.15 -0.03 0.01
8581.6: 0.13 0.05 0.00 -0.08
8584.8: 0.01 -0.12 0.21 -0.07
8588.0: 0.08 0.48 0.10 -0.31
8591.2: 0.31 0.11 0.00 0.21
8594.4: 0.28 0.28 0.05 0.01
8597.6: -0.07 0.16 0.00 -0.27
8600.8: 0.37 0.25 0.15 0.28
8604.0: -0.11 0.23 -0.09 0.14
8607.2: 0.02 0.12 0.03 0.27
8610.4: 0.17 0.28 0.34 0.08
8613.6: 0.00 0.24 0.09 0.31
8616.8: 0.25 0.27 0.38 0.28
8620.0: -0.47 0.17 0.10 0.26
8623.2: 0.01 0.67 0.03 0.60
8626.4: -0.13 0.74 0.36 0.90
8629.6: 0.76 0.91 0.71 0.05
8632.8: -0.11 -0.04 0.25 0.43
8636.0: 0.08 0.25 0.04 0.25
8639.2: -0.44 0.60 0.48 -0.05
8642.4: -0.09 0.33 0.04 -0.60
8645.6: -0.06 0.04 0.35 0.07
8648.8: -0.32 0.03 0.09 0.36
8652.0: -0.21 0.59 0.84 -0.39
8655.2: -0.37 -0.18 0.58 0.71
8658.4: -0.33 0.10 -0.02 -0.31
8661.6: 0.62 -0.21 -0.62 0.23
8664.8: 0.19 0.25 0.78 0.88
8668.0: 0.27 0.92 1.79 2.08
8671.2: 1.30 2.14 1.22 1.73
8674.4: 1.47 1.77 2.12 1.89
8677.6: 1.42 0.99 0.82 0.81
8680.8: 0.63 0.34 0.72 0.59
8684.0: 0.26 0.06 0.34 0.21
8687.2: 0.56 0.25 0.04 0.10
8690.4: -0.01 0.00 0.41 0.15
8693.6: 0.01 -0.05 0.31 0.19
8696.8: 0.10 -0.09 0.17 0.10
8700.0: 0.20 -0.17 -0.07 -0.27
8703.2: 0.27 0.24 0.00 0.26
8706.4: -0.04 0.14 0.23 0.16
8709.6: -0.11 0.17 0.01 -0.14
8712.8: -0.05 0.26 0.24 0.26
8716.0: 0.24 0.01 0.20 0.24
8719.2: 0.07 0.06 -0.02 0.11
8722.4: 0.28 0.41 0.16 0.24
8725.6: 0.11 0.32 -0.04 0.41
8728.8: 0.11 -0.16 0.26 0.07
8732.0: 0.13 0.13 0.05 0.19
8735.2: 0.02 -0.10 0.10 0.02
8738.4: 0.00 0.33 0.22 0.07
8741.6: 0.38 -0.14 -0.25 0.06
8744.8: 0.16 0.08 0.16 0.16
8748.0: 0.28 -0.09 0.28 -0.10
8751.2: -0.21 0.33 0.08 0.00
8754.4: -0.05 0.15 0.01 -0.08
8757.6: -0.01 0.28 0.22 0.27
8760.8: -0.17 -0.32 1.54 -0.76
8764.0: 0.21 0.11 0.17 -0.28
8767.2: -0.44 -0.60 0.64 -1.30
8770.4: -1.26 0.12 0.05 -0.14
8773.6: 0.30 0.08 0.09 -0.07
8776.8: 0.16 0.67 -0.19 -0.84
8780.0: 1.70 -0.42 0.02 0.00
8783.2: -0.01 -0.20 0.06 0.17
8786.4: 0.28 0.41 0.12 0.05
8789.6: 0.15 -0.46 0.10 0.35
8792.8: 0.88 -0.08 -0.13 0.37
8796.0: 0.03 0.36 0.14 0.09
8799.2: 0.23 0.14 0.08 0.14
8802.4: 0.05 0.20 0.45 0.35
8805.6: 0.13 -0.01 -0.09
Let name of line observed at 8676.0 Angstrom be [O II]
